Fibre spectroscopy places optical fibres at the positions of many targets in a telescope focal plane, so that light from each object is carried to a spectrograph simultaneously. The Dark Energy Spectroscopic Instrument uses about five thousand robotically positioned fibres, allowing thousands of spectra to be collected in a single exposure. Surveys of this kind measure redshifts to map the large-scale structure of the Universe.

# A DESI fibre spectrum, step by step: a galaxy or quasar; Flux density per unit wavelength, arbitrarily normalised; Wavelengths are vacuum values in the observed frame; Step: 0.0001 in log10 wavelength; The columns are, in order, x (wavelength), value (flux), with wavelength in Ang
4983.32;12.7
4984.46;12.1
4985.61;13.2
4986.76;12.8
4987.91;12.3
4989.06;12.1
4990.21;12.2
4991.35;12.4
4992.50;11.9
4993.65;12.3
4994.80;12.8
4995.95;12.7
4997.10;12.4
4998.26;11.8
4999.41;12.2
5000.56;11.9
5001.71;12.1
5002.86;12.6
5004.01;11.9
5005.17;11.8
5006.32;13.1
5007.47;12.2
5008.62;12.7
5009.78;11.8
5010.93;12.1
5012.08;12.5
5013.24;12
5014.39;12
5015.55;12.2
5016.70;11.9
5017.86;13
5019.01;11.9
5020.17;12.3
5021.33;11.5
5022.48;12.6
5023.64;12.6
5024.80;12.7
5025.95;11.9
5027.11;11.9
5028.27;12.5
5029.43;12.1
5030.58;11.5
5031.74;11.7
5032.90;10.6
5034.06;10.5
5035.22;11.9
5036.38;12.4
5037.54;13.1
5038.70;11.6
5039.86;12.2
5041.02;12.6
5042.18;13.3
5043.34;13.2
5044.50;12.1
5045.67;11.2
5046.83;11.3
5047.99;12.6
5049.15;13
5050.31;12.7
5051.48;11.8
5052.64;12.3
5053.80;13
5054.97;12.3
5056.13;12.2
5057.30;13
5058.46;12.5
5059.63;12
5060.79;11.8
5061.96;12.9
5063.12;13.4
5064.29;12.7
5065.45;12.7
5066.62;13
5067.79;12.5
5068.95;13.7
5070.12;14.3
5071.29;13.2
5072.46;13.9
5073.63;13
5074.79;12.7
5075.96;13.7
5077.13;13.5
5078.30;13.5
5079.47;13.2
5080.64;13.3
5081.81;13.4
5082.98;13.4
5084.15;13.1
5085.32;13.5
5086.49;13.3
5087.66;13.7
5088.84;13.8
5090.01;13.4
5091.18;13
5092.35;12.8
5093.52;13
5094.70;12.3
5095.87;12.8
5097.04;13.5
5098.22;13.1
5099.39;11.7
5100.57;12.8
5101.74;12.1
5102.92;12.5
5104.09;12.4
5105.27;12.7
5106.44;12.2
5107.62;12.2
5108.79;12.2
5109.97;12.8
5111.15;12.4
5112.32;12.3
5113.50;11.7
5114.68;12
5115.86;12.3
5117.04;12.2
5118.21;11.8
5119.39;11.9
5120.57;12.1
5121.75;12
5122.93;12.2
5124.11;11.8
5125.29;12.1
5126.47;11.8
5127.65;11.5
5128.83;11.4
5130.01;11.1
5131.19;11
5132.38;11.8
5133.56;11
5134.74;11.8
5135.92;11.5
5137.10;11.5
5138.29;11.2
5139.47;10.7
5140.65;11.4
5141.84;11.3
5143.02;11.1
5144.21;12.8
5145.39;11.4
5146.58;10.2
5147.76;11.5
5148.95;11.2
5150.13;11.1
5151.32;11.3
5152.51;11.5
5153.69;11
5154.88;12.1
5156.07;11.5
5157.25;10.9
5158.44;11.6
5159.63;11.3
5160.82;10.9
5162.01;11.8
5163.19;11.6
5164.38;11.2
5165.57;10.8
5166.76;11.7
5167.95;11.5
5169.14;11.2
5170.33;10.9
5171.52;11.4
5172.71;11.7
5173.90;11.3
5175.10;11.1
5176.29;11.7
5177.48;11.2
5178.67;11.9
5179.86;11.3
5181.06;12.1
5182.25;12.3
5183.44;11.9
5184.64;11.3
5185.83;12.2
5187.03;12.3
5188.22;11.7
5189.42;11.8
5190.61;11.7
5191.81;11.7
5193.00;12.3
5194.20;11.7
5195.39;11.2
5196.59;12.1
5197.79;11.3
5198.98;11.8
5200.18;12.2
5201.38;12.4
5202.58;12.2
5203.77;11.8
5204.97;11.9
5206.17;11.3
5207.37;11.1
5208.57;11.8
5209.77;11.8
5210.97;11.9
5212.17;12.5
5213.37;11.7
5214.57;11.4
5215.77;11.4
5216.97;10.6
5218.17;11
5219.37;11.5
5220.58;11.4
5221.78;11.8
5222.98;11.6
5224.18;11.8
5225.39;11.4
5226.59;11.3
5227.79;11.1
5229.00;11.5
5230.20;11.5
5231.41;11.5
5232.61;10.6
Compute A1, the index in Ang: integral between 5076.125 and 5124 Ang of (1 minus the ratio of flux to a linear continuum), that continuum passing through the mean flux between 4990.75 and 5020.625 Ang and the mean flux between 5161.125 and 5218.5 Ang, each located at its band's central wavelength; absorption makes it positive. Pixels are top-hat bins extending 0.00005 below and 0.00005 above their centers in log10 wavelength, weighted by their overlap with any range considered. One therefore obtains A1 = -3.05 Ang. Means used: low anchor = 12.3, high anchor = 11.6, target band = 12.7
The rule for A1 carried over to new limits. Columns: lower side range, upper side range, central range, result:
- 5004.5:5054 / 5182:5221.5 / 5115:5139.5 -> 0.5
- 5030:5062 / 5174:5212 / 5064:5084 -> -2.0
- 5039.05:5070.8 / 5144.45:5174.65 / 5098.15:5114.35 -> -0.5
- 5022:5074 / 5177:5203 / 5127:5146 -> 1.0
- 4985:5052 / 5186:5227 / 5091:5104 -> -0.7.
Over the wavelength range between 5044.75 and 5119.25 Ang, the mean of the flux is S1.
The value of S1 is 12.7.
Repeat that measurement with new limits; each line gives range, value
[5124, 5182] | 11.4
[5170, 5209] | 11.7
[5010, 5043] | 12.1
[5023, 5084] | 12.6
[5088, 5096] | 13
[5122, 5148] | 11.5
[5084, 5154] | 12.1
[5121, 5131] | 11.7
